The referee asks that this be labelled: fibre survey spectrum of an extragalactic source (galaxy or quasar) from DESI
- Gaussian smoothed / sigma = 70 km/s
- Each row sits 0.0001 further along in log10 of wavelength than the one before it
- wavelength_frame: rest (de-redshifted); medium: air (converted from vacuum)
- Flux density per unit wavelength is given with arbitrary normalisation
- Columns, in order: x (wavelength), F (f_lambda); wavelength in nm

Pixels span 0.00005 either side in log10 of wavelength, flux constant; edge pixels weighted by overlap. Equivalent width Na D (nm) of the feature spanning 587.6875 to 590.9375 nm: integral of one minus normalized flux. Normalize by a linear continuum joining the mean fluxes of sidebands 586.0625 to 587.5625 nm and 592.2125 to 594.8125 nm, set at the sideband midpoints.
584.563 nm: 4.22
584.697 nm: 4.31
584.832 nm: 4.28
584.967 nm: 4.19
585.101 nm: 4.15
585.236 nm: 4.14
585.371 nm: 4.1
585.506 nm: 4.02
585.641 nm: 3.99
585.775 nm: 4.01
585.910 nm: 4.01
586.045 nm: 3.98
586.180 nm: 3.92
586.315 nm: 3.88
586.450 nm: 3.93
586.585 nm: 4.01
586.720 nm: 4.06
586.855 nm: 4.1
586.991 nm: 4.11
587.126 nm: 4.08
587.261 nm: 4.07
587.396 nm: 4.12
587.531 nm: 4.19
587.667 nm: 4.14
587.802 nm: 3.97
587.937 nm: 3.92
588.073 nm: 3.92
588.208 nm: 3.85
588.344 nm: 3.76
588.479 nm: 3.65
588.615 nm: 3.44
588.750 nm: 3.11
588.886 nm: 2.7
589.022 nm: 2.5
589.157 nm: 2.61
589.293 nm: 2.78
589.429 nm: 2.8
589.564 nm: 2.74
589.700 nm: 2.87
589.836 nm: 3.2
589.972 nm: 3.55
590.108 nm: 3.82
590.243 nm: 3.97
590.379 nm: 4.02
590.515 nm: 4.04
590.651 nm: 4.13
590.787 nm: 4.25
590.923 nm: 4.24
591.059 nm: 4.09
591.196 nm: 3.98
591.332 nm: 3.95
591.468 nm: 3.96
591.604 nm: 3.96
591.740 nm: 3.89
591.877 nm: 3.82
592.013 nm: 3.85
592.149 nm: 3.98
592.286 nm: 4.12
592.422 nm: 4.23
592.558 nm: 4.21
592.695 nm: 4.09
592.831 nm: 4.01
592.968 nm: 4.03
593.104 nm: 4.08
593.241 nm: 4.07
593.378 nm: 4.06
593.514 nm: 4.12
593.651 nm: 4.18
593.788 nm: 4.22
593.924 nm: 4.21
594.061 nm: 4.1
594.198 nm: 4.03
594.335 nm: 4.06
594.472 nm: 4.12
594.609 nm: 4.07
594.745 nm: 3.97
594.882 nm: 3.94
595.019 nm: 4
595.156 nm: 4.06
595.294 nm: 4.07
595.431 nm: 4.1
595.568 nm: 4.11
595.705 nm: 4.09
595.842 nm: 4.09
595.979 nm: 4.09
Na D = 0.458 nm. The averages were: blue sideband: 4.04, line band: 3.49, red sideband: 4.1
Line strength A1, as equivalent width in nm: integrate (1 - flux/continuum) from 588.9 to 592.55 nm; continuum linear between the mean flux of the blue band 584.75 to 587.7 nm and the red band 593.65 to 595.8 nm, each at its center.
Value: 0.37 nm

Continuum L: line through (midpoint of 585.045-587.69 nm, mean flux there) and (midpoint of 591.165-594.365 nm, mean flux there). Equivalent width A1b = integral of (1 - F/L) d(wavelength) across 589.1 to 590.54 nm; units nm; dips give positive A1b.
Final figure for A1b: 0.27 nm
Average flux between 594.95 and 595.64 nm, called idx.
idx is 4.06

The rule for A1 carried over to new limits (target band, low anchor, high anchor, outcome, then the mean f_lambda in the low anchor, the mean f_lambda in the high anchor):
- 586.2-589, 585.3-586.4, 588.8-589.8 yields -0.400 nm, 3.99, 2.74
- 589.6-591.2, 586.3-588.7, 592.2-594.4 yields 0.085 nm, 3.95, 4.11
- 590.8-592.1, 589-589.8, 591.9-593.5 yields -0.157 nm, 2.75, 4.06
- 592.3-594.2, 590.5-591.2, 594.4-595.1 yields -0.025 nm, 4.14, 4.02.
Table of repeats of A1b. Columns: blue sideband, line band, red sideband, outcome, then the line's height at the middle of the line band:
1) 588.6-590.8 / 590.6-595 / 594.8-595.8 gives -0.42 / 3.72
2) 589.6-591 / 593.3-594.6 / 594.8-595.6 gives -0.05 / 3.97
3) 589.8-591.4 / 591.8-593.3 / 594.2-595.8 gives -0.02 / 4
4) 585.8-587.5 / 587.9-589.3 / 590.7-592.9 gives 0.25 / 4.03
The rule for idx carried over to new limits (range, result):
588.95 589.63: 2.69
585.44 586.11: 4.01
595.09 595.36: 4.05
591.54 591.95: 3.89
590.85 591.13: 4.15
